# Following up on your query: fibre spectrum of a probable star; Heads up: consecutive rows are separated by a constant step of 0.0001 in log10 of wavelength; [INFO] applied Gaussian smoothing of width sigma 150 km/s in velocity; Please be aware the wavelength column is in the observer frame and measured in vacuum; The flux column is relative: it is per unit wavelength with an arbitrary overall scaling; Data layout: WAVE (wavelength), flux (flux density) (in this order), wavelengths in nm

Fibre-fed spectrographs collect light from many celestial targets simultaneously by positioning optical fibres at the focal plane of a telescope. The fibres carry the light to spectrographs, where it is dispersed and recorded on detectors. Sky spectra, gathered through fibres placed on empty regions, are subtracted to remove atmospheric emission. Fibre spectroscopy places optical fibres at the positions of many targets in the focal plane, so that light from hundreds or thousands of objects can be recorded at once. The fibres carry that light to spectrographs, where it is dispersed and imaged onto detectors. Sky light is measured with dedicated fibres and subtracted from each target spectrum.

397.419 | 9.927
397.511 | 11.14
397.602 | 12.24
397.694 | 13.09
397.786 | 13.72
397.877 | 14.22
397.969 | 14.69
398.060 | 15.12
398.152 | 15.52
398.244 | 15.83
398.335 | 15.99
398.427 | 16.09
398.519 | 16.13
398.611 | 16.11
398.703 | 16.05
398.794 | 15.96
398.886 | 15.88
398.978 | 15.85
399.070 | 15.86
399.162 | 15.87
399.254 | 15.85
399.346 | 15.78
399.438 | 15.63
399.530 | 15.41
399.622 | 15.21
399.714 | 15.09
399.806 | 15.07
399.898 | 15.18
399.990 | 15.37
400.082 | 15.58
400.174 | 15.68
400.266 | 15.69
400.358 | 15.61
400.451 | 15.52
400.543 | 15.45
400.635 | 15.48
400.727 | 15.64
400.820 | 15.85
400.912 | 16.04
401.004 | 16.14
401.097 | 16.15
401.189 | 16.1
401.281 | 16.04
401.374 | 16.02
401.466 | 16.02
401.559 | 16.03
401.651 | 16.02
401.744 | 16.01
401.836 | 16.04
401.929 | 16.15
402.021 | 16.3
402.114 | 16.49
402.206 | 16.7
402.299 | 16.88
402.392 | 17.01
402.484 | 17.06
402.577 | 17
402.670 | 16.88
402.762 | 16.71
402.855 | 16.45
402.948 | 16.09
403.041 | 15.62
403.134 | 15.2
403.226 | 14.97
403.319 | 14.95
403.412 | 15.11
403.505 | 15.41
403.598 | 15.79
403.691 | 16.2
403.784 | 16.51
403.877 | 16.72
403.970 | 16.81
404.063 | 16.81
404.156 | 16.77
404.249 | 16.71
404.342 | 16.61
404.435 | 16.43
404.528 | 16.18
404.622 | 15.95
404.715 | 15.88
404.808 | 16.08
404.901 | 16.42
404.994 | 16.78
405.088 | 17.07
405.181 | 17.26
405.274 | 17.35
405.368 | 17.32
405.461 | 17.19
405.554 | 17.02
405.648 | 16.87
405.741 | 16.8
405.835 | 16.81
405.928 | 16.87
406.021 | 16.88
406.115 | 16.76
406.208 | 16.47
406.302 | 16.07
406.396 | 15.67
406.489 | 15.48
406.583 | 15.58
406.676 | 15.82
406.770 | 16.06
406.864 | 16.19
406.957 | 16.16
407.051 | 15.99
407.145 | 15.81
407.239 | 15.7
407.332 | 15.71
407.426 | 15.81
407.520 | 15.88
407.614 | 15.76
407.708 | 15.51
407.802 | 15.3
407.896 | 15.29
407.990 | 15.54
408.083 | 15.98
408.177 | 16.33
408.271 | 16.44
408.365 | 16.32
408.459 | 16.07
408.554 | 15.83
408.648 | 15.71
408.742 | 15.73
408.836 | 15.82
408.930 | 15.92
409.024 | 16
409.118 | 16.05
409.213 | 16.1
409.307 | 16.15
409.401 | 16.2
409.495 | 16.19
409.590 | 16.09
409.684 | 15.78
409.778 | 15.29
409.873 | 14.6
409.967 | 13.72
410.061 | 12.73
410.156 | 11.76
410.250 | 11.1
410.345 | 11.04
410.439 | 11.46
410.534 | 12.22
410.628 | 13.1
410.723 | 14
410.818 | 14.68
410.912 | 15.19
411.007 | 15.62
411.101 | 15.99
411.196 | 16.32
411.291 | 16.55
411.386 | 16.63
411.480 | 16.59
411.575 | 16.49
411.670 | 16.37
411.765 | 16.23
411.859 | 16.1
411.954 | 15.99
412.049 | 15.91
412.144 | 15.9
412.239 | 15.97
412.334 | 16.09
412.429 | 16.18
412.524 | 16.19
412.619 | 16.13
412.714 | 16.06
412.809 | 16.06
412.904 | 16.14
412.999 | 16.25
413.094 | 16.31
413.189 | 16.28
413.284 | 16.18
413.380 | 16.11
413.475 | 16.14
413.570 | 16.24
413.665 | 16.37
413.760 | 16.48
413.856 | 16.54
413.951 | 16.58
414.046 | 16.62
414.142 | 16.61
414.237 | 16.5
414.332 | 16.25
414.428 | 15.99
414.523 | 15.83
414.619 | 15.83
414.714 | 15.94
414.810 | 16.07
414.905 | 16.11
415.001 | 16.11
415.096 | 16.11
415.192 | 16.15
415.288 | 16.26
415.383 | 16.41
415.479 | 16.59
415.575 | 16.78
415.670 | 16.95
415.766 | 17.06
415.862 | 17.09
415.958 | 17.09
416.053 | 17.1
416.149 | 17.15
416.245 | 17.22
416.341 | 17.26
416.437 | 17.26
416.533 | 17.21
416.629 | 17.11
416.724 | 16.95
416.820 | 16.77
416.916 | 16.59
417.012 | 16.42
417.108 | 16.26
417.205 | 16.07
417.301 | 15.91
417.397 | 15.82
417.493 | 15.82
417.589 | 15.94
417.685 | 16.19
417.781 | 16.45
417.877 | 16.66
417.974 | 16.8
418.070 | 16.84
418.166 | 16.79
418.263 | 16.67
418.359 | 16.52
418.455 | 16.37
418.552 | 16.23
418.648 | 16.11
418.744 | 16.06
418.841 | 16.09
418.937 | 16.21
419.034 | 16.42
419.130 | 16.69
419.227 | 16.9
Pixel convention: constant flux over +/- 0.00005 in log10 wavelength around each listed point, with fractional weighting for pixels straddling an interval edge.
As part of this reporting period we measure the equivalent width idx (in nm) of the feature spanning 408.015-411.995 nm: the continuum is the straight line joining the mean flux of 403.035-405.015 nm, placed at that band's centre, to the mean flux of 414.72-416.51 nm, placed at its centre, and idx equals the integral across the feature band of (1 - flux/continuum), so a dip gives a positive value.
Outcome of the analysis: 0.29 nm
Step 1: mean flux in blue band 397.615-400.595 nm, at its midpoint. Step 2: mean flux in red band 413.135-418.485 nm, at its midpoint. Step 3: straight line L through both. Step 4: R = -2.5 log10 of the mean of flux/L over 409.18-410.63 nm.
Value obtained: 0.15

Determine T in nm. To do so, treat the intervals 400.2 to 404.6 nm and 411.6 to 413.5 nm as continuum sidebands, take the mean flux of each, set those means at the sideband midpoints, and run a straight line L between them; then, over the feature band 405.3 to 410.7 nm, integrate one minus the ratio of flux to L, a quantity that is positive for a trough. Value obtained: 0.209 nm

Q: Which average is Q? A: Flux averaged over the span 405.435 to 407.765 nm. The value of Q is 16.2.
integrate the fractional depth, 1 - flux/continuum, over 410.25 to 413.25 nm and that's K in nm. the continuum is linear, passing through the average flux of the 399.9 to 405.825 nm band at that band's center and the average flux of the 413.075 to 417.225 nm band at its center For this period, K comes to 0.19 nm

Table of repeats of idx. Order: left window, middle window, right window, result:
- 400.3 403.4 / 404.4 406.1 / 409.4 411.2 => -0.17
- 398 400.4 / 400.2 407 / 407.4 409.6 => -0.21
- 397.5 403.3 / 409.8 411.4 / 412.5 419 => 0.23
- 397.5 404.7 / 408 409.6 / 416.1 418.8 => 0.01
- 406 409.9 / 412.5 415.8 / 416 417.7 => 0.02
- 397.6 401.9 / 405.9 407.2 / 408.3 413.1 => -0.06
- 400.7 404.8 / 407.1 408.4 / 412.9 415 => 0.03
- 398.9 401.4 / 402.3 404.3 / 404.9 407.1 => -0.01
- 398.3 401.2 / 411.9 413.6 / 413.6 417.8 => 0.02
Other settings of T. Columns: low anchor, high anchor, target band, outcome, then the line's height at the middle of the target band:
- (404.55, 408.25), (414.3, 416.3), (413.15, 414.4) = 0.01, 16.4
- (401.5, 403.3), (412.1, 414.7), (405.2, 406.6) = -0.03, 16.3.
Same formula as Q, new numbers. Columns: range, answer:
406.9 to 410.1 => 15.7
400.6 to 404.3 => 16.2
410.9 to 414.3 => 16.2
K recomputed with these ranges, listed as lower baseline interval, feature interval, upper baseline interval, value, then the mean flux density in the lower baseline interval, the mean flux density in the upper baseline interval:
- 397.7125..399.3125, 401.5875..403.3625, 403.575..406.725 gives -0.01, 15.5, 16.5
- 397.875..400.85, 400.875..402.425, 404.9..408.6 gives -0.04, 15.6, 16.2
